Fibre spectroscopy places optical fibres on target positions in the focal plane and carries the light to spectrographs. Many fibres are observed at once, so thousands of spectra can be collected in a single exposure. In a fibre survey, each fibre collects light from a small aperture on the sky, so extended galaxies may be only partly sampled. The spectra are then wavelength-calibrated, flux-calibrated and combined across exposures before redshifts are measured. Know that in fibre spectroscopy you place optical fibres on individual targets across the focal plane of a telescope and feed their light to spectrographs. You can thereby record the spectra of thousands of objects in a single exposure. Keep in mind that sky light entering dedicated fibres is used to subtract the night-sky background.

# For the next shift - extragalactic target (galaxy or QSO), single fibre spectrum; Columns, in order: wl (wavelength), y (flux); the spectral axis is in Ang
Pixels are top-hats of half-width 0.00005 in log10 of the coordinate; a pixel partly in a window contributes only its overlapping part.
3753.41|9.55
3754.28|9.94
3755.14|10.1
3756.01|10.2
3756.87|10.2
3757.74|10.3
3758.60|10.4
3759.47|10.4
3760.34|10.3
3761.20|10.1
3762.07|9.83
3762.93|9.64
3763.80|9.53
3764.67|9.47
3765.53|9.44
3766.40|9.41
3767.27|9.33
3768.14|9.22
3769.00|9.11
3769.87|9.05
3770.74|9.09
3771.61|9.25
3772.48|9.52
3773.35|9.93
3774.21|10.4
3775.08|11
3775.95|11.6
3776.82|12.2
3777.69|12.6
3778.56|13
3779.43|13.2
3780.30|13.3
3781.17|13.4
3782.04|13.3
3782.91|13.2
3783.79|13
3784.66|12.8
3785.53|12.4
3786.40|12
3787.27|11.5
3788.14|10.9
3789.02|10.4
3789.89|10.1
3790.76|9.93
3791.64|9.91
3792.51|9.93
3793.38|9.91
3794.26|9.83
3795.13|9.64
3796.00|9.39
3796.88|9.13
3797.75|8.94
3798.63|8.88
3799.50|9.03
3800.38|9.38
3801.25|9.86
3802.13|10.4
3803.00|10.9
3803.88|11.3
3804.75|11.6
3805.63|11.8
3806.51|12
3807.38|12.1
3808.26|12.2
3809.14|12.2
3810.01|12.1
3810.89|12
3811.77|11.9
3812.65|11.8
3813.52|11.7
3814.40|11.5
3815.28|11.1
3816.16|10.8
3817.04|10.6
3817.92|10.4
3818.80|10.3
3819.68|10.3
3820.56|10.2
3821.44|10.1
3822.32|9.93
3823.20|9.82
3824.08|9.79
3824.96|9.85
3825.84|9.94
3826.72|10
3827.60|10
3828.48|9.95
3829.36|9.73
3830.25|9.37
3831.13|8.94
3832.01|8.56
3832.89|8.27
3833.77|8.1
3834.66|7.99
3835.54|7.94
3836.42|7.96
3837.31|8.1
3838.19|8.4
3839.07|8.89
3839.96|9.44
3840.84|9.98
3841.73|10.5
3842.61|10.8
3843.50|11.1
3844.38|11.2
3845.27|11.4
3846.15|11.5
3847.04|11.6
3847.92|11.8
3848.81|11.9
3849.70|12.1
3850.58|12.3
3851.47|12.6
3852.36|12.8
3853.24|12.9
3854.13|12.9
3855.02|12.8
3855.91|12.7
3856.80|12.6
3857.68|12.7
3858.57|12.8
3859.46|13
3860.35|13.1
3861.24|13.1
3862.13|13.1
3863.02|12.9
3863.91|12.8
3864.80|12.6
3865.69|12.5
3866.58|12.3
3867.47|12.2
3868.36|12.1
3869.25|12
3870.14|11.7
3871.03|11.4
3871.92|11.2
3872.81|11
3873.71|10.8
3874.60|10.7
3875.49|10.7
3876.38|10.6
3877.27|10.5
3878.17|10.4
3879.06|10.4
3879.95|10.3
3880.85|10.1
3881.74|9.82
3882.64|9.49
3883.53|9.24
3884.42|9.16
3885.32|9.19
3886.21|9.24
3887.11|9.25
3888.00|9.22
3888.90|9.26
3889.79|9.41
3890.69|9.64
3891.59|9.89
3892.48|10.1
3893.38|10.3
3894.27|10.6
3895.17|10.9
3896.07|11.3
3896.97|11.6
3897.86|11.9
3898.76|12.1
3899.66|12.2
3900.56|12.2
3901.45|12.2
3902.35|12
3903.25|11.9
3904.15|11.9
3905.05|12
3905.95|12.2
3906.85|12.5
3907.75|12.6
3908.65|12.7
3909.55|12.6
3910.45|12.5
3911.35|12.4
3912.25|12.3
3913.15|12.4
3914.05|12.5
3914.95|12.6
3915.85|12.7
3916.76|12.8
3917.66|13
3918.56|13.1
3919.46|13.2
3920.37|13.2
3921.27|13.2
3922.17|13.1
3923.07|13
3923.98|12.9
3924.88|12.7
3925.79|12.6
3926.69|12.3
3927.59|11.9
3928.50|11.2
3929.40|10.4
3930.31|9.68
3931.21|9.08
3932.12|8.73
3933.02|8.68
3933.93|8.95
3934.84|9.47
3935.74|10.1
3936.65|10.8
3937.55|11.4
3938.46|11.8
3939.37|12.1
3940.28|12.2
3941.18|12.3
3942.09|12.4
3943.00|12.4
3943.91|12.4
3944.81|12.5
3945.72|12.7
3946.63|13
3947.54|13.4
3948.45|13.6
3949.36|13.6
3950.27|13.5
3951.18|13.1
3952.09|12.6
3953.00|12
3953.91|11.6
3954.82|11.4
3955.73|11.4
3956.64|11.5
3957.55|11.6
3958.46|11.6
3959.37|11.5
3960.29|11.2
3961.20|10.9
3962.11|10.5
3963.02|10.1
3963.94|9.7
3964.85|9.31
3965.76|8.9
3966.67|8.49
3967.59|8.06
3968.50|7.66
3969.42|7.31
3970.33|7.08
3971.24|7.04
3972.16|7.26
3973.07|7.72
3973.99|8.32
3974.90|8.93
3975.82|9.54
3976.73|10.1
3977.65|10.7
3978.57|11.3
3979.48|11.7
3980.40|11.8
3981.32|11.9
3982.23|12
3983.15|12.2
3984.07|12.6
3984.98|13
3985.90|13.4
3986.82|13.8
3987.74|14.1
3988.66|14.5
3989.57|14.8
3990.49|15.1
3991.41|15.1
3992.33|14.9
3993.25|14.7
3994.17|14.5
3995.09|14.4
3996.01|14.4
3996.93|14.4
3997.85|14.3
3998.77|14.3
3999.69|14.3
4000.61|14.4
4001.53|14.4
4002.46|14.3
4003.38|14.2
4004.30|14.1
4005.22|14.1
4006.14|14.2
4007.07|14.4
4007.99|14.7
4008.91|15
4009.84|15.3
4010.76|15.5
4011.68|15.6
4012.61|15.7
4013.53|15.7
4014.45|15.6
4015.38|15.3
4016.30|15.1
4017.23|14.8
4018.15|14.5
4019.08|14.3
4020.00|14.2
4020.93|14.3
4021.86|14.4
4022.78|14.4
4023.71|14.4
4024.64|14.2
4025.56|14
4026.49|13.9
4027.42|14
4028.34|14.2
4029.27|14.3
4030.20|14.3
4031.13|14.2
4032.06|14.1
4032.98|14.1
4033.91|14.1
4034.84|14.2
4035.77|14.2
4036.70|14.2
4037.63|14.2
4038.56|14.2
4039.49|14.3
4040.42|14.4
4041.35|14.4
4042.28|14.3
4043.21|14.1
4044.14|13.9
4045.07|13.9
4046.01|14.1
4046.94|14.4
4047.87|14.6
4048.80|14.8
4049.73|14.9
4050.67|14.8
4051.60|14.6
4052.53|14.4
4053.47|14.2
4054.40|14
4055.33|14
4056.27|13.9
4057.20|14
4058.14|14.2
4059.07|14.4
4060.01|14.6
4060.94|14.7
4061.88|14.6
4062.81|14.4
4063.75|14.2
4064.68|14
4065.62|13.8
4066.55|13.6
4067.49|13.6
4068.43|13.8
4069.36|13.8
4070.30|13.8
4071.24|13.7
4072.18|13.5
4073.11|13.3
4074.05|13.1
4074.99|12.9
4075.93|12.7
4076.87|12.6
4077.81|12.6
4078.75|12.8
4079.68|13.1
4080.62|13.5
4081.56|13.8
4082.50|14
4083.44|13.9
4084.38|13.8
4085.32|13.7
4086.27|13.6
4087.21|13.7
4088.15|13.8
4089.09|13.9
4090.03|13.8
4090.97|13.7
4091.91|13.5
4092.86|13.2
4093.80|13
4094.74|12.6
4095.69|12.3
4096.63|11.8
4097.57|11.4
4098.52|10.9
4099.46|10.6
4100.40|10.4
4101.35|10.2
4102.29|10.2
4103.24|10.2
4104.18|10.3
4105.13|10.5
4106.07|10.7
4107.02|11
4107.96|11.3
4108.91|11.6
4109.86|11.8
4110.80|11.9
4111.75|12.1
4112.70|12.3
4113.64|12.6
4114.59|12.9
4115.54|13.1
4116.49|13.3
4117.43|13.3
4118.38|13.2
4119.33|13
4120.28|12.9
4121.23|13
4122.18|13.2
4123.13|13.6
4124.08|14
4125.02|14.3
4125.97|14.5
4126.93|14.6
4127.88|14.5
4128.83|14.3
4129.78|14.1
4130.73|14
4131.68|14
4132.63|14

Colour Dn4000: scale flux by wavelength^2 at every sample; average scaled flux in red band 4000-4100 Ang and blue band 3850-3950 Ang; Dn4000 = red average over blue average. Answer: 1.3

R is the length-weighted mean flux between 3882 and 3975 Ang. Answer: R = 11.1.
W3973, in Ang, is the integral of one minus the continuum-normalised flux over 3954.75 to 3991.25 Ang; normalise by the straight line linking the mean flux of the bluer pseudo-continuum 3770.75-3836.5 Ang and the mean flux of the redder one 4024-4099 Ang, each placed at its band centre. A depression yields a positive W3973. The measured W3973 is 5.6 Ang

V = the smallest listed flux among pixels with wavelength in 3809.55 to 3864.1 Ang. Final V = 7.94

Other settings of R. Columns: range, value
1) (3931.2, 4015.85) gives 12.2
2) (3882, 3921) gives 11.4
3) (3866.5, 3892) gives 10.4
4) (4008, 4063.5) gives 14.5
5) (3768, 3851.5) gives 10.6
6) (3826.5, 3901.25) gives 10.8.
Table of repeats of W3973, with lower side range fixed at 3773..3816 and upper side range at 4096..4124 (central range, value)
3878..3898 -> 2.5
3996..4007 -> -2.5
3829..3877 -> 0.8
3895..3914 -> -1.1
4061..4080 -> -2.8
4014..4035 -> -4.8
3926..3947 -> 0.7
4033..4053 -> -4.4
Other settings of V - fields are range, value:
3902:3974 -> 7.04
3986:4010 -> 13.8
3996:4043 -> 13.9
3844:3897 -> 9.16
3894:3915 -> 10.6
